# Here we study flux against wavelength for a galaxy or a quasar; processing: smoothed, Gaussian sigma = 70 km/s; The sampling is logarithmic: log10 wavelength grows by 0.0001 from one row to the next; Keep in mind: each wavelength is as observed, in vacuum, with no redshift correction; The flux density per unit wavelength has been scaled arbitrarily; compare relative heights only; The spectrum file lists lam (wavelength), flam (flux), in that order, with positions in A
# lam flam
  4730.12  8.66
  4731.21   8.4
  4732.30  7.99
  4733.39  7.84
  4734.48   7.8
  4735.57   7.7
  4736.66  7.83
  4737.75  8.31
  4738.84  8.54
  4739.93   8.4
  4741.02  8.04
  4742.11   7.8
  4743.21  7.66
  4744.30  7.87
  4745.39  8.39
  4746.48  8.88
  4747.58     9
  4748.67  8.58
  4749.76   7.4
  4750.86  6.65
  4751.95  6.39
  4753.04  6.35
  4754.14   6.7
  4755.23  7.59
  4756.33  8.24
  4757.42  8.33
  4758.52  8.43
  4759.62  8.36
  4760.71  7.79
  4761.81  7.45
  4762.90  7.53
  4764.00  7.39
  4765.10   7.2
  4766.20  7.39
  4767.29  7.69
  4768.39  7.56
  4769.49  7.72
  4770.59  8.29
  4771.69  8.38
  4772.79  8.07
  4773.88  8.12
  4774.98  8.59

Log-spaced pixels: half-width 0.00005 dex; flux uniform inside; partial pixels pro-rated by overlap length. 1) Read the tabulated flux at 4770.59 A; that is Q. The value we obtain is 8.29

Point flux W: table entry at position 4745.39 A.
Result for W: 8.39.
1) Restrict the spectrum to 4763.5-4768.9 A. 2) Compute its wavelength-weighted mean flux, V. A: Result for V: 7.45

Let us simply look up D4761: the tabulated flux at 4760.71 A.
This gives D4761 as 7.79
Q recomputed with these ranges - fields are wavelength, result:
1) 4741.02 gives 8.04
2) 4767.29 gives 7.69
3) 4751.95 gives 6.39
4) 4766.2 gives 7.39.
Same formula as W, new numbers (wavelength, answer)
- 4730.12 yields 8.66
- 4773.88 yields 8.12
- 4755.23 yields 7.59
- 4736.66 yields 7.83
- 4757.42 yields 8.33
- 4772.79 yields 8.07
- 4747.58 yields 9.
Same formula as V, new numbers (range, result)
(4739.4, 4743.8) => 7.97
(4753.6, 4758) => 7.72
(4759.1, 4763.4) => 7.8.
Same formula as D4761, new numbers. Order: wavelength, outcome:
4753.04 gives 6.35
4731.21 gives 8.4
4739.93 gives 8.4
